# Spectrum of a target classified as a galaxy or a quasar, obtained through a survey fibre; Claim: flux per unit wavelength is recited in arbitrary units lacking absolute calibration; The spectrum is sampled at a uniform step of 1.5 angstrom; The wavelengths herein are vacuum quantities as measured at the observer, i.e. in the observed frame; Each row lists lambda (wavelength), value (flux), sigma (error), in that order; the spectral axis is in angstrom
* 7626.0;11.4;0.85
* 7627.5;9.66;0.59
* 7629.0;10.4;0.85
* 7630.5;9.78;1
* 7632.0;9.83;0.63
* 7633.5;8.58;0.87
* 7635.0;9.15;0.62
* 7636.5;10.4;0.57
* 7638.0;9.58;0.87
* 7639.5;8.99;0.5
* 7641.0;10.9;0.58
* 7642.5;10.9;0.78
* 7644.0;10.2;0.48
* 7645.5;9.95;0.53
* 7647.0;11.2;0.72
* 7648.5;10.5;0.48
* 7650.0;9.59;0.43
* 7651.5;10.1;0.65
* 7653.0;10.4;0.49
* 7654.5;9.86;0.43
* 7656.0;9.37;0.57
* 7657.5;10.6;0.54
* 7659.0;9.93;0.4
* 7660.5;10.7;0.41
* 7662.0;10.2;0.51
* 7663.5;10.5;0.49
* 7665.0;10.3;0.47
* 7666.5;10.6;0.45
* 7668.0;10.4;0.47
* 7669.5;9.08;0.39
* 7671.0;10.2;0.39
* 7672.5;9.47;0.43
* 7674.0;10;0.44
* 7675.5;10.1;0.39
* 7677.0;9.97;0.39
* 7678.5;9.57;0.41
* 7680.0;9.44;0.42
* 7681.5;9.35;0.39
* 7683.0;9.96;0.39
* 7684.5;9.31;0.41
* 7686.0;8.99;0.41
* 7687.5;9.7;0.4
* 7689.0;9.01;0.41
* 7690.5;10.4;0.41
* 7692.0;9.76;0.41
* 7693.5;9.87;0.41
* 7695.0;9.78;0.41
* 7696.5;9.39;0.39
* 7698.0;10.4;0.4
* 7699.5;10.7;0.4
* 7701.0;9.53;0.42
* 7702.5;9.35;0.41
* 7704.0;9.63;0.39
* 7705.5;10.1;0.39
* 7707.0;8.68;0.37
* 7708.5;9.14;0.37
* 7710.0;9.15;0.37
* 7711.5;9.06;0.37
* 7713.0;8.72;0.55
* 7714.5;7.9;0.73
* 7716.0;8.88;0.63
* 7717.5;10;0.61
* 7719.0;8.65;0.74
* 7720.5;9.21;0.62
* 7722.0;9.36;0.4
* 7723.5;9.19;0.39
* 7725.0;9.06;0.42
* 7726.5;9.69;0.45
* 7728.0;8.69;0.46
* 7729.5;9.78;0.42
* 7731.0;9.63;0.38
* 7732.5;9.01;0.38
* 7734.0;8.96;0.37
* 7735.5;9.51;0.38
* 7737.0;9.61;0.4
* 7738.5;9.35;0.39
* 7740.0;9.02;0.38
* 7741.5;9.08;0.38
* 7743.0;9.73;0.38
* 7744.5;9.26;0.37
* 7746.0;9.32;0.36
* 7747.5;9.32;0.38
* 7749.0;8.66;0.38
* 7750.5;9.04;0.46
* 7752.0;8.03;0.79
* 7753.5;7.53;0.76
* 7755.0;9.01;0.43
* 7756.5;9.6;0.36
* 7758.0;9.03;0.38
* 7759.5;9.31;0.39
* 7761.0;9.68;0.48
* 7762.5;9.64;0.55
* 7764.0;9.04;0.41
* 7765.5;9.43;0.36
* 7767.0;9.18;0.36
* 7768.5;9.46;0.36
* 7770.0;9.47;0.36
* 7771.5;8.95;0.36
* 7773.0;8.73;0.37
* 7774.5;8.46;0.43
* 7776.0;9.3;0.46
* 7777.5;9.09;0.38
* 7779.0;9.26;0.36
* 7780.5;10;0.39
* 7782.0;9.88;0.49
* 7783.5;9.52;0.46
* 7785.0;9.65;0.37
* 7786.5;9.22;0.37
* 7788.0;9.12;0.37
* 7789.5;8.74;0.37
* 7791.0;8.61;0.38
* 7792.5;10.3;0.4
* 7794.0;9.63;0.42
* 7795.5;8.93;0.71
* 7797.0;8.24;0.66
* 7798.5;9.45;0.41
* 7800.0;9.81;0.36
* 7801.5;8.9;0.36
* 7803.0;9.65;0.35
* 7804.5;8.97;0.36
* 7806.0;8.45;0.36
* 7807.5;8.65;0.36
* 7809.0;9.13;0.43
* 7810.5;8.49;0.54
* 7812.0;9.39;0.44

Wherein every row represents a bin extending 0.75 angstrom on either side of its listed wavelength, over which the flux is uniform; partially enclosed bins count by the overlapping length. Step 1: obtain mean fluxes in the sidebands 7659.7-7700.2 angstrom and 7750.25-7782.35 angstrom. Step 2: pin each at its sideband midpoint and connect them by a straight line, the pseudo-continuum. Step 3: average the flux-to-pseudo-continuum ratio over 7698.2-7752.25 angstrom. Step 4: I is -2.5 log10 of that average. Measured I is 0.03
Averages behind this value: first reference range 9.89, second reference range 9.13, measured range 9.25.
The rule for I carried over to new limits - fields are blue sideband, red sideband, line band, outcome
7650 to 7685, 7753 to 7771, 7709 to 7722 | 0.07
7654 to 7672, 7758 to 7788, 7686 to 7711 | 0.03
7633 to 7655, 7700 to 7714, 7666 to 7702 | -0.03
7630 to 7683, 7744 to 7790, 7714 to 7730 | 0.04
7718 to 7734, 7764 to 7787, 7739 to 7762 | 0.03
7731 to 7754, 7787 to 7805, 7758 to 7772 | -0.03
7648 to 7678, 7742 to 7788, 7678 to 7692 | 0.04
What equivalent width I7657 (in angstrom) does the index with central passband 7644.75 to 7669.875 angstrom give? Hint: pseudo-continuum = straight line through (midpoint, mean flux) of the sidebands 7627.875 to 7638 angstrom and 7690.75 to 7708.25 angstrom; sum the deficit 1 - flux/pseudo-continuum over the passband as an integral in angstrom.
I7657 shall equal -1.3 angstrom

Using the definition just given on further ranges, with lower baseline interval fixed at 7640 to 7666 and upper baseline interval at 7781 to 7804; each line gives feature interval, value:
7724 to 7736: 0.6 angstrom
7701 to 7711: 0.6 angstrom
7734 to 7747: 0.5 angstrom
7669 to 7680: 0.4 angstrom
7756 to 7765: 0.2 angstrom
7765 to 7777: 0.4 angstrom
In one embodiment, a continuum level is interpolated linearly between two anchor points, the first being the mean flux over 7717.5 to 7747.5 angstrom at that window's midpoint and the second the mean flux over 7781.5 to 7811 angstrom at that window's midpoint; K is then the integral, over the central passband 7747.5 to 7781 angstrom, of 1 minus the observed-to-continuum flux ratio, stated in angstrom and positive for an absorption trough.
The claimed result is 0.5 angstrom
